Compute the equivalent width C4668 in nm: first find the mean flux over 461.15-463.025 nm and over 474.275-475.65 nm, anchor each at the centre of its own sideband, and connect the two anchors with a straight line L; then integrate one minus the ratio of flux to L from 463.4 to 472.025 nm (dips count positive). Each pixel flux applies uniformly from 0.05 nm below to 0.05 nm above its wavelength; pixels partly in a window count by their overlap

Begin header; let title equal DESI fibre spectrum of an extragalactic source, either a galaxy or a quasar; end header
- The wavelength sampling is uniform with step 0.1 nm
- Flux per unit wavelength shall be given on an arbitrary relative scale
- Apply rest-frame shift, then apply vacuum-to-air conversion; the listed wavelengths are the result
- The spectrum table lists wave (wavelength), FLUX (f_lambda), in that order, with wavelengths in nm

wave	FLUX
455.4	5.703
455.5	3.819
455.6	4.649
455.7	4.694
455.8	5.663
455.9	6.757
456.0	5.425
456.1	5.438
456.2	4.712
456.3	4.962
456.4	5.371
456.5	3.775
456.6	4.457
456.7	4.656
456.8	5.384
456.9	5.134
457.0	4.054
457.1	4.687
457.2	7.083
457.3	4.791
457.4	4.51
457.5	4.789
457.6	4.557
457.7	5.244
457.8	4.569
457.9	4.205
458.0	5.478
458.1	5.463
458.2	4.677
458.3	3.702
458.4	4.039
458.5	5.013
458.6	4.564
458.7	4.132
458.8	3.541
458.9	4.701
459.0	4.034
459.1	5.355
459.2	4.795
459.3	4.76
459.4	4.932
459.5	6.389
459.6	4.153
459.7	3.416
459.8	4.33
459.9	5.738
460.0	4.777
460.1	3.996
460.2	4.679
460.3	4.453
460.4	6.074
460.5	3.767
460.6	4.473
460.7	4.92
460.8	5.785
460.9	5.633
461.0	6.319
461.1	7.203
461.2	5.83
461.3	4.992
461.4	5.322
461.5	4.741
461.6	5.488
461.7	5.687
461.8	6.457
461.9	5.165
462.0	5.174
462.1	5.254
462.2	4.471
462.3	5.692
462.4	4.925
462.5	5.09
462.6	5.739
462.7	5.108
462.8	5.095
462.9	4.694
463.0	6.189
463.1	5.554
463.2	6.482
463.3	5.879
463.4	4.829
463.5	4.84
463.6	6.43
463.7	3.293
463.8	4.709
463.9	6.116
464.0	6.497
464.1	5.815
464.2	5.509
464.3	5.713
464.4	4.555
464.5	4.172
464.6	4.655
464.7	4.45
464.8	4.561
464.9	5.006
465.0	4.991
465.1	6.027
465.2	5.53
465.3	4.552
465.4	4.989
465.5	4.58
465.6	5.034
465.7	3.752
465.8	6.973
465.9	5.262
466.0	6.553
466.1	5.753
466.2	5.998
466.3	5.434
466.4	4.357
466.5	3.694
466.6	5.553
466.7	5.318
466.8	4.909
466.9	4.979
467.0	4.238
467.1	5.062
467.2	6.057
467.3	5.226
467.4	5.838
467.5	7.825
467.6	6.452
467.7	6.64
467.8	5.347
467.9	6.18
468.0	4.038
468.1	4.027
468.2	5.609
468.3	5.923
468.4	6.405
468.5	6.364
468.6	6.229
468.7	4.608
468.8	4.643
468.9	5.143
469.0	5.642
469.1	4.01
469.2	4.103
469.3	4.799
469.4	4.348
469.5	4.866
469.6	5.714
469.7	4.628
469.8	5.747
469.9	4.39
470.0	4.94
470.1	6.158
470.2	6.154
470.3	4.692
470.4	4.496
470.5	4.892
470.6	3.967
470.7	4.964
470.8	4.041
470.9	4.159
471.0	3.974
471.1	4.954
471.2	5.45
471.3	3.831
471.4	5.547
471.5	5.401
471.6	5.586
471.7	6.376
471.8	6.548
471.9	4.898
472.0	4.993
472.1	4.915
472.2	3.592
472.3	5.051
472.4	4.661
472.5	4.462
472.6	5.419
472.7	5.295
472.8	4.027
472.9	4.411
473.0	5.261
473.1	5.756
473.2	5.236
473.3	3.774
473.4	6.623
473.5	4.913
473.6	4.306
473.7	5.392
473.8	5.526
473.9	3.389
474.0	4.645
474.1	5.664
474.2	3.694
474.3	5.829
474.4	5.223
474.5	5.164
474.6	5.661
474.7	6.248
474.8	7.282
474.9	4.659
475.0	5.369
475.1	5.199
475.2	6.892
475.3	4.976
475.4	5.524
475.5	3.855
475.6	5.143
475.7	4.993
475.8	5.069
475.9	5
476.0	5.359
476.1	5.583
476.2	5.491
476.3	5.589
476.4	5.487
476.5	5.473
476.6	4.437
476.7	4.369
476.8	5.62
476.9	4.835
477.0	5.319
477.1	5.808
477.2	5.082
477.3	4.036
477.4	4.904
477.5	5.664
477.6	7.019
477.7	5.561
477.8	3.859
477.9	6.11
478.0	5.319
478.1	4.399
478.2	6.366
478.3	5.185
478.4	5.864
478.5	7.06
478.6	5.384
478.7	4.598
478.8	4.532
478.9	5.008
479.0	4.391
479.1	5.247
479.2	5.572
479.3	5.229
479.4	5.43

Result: 0.32 nm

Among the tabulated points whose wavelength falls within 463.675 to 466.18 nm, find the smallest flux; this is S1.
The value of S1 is 3.293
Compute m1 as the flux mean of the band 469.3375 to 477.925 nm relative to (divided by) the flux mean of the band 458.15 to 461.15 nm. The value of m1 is 1.1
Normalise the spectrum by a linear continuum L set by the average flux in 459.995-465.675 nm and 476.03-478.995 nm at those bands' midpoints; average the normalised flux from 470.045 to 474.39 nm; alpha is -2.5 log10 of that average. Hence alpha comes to 0.07 mag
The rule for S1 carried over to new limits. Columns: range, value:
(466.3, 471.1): 3.694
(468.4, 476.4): 3.389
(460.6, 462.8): 4.471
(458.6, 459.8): 3.416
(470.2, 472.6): 3.592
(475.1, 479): 3.855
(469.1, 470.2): 4.01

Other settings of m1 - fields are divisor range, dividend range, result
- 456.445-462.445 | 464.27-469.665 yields 1.06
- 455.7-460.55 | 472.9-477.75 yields 1.09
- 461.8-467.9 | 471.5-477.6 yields 0.97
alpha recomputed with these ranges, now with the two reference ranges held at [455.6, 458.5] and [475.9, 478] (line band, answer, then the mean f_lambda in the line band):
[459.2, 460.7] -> 0.06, 4.72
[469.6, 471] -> 0.06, 4.86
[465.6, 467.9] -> -0.08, 5.51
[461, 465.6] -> -0.05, 5.3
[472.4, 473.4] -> 0.06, 4.93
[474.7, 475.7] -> -0.04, 5.45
